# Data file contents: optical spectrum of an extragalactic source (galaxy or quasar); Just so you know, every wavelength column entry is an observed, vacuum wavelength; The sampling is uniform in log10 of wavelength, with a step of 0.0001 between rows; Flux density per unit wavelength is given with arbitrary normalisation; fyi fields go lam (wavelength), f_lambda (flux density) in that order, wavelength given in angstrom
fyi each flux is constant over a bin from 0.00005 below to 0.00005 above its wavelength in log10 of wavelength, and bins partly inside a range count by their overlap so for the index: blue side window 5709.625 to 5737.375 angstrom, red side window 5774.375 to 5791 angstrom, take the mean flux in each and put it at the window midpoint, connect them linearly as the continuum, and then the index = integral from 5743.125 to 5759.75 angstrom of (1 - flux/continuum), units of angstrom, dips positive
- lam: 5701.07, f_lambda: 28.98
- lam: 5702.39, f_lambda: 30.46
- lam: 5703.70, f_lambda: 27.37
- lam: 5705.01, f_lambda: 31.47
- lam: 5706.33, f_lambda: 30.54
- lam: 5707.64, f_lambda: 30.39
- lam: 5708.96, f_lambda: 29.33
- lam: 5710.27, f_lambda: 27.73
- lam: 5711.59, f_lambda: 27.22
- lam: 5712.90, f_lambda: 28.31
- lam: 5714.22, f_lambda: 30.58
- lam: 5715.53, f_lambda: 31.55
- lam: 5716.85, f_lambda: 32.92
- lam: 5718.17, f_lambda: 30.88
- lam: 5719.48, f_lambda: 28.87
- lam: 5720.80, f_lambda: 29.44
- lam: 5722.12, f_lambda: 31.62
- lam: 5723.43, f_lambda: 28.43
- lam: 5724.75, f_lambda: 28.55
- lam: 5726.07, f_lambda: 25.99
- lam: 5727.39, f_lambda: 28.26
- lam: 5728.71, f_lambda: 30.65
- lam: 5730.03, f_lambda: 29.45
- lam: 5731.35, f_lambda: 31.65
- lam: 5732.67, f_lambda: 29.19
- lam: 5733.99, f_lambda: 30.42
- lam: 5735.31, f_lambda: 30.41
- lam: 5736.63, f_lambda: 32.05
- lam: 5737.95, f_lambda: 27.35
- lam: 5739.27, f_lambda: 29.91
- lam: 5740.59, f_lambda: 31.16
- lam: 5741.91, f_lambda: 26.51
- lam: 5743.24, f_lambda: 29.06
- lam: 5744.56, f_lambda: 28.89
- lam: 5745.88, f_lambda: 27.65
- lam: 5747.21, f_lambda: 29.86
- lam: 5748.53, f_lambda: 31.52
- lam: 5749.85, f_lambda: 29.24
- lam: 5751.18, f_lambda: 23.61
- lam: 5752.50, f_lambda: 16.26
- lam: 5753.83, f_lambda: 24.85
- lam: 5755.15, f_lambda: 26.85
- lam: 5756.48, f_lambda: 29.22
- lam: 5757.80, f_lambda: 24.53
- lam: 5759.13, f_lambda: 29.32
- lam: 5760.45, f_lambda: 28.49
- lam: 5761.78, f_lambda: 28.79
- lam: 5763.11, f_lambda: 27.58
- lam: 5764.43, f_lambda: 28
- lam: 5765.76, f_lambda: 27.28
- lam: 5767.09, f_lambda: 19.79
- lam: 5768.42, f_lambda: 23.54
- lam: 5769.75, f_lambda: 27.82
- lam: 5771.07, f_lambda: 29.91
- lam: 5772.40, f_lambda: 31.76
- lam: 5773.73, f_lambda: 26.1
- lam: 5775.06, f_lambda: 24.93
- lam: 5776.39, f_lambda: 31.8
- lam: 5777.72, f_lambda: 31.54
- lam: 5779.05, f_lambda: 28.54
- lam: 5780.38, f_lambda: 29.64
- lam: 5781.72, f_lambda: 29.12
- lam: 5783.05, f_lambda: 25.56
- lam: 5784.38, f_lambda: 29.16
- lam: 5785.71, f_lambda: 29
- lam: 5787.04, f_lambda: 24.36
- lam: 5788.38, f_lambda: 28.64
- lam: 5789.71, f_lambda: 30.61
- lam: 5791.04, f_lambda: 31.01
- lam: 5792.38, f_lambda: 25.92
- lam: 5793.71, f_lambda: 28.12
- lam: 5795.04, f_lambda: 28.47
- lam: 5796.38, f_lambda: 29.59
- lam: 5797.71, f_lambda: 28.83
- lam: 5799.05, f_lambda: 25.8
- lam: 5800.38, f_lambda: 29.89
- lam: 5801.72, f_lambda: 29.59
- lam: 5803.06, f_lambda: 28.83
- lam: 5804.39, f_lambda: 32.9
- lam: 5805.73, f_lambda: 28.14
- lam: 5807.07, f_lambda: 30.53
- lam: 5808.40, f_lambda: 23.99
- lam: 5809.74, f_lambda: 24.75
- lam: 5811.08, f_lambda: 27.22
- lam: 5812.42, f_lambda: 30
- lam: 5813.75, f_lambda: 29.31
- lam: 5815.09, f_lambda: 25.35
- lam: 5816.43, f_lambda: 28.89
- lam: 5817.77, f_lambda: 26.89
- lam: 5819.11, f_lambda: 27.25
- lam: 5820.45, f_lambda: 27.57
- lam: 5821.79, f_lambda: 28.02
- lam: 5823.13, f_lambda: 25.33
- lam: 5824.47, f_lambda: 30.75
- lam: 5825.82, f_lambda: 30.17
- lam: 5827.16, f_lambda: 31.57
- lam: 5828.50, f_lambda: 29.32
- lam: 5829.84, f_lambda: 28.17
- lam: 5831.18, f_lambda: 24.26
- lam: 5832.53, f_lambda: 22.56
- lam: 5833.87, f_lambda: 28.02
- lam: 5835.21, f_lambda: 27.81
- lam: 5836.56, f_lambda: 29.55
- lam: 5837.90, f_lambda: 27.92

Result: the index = 1.3 angstrom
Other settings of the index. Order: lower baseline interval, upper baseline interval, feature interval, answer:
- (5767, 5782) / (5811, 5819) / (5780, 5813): -0.38 angstrom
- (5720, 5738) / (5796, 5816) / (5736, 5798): 2.26 angstrom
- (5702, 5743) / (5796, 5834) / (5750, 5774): 2.12 angstrom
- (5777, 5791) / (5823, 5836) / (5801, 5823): 0.16 angstrom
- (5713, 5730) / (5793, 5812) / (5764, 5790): 0.87 angstrom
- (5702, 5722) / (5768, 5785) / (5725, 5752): 0.22 angstrom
